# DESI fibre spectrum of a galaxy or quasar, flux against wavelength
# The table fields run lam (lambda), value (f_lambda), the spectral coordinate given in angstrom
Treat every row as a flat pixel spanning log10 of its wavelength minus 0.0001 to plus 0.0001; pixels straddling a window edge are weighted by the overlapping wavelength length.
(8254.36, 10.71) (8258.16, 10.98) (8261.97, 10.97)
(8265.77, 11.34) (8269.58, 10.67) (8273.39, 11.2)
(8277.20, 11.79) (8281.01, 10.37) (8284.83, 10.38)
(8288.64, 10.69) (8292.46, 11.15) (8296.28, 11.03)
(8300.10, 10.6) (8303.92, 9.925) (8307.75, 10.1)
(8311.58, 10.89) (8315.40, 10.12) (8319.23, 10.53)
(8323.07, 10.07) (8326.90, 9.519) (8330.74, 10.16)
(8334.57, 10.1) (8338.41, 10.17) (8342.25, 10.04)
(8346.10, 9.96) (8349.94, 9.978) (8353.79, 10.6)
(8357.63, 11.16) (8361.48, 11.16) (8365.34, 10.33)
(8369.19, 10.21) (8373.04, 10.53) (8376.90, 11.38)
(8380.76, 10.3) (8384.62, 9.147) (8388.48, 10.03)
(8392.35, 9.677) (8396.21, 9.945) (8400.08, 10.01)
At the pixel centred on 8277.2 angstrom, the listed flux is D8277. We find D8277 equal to 11.79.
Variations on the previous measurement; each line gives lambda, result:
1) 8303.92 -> 9.925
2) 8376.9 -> 11.38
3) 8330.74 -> 10.16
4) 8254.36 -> 10.71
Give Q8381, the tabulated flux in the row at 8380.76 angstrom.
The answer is 10.3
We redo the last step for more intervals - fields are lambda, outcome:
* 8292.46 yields 11.15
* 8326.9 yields 9.519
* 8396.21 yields 9.945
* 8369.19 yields 10.21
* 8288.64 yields 10.69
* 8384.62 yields 9.147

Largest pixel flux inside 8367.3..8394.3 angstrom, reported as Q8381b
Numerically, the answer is 11.38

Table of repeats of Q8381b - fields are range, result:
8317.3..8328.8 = 10.53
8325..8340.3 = 10.17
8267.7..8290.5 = 11.79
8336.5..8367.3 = 11.16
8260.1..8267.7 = 11.34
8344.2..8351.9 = 9.978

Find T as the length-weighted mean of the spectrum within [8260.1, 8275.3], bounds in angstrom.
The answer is 11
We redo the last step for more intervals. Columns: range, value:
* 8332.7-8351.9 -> 10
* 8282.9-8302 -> 10.8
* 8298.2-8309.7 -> 10.2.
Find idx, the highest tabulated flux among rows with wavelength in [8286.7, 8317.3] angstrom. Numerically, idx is 11.15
